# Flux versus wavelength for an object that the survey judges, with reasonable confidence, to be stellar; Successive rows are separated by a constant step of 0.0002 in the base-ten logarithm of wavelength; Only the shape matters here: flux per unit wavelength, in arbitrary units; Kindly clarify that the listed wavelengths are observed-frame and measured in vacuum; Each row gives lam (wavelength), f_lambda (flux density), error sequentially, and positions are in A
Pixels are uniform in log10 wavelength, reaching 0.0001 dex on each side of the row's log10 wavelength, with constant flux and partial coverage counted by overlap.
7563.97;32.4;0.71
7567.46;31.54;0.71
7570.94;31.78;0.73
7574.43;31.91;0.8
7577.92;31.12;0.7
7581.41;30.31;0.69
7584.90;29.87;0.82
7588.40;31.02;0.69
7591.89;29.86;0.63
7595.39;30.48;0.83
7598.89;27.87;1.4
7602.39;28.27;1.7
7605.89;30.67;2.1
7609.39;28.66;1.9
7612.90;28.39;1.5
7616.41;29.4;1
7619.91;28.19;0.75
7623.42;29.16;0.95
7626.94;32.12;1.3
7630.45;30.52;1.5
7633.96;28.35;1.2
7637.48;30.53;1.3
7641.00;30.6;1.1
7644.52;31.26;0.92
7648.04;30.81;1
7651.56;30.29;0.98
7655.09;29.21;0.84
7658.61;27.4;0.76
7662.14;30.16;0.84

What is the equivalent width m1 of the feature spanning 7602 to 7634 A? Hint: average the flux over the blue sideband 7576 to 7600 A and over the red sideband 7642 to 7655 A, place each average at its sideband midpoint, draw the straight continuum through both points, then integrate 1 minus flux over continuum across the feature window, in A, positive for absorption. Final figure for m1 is 0.93 A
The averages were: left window 30.1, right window 30.6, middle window 29.5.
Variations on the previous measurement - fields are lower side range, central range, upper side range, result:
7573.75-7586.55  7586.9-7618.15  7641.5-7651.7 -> 1.4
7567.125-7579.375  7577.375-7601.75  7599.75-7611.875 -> 0.3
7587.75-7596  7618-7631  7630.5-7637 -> -0.2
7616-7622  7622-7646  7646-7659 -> -1.0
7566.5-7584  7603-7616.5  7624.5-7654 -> 0.7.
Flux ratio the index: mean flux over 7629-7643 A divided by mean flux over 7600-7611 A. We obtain 1.03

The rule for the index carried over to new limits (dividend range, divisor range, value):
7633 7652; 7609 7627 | 1.04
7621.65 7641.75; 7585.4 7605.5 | 1.02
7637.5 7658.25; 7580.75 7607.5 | 1.02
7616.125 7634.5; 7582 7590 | 0.98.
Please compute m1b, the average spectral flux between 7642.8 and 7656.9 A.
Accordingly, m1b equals 30.4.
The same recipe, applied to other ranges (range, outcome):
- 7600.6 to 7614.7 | 29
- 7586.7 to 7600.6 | 29.8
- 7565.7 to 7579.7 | 31.6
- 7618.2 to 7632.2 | 30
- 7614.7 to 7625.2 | 28.9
